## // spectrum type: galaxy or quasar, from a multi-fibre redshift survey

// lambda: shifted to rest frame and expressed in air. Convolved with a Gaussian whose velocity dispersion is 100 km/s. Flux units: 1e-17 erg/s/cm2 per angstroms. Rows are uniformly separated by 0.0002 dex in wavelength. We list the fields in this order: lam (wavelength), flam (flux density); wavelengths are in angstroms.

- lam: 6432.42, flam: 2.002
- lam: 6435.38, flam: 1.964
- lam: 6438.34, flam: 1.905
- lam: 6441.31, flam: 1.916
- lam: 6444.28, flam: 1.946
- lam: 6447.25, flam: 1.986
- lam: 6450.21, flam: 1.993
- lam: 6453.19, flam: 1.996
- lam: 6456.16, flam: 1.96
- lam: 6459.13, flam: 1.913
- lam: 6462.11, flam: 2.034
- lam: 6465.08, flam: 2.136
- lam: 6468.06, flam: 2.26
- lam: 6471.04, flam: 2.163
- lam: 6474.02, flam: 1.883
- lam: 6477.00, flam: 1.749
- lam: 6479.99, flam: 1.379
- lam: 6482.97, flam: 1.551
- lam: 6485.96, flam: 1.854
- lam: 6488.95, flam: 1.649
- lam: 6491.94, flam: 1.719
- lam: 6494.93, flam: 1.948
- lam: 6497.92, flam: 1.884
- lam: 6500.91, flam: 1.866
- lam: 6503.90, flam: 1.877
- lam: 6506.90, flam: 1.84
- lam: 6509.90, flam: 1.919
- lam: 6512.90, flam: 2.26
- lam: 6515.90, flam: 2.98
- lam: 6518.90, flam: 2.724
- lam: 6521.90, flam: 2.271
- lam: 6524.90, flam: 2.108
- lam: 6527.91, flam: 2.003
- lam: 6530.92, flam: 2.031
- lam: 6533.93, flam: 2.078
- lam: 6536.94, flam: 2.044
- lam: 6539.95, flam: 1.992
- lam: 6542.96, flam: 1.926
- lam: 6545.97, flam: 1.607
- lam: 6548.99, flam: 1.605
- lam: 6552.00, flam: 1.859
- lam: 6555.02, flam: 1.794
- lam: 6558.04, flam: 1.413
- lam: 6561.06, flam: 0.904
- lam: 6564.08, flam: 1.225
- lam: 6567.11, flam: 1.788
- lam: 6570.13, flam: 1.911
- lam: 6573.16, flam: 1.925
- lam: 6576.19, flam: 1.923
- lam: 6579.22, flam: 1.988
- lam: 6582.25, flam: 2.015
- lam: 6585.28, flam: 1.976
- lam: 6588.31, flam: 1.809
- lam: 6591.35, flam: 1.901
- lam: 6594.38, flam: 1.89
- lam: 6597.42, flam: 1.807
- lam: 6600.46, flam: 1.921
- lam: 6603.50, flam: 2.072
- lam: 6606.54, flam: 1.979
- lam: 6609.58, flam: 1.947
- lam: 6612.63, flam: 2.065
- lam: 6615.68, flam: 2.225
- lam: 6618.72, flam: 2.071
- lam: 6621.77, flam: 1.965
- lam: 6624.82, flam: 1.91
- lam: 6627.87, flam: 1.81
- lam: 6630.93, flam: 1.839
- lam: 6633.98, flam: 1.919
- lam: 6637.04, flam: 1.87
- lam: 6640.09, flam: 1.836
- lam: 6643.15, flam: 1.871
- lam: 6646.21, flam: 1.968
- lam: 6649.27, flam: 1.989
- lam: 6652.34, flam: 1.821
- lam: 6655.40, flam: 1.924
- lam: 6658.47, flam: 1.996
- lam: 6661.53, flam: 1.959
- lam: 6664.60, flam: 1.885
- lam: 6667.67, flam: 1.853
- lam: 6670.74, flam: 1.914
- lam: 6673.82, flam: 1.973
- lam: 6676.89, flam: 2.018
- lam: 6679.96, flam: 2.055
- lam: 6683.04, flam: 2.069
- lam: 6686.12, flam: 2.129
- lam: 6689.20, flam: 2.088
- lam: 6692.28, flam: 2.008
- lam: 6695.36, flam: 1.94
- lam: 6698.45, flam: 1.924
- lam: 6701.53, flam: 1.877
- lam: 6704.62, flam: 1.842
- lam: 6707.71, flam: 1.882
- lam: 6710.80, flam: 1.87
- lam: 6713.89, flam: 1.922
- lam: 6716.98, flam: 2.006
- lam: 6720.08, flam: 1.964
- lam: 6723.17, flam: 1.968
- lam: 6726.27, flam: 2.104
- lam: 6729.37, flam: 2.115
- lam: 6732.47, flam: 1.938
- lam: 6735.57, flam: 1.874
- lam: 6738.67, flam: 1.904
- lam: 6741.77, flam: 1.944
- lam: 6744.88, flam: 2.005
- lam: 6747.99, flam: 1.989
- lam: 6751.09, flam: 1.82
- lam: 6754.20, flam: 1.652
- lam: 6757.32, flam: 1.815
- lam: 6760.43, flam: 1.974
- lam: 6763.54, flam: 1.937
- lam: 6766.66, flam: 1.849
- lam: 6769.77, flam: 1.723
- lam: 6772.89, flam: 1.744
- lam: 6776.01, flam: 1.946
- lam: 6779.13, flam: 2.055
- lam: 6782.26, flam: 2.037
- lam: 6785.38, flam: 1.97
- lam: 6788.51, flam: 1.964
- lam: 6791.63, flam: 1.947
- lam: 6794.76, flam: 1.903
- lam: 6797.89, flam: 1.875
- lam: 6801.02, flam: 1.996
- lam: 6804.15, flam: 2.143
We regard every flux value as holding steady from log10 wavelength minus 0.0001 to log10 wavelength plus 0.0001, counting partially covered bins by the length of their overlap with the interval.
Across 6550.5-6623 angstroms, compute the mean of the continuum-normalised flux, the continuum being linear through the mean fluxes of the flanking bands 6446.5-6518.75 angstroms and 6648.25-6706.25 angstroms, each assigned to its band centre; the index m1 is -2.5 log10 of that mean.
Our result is 0.06 mag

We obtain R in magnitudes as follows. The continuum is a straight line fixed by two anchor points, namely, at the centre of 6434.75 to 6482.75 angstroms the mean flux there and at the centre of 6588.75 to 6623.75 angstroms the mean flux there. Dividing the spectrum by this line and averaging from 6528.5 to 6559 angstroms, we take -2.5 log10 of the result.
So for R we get 0.07 mag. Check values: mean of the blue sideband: 1.94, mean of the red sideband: 1.98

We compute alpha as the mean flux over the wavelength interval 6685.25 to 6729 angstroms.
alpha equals 1.97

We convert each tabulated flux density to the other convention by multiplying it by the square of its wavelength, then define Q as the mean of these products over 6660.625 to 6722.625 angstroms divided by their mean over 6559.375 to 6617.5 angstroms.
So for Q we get 1.09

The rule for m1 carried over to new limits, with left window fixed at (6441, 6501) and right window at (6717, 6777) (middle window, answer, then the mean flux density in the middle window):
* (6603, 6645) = -0.028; 1.95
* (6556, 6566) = 0.466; 1.24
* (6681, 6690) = -0.101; 2.09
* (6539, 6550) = 0.070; 1.78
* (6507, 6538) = -0.173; 2.23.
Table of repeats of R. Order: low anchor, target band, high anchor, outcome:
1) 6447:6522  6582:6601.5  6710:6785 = 0.037 mag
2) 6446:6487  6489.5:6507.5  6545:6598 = 0.011 mag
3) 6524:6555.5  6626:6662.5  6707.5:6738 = 0.025 mag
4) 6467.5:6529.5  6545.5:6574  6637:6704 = 0.233 mag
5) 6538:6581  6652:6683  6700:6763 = -0.061 mag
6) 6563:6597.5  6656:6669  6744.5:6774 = -0.042 mag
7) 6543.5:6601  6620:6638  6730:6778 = -0.057 mag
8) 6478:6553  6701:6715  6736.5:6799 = 0.022 mag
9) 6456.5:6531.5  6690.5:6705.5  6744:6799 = 0.001 mag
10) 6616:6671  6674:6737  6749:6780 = -0.054 mag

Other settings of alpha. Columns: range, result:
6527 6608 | 1.83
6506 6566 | 1.93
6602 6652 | 1.95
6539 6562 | 1.65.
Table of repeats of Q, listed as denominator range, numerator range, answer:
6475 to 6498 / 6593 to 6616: 1.20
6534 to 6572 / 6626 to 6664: 1.16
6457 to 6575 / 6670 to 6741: 1.10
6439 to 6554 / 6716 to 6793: 1.06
